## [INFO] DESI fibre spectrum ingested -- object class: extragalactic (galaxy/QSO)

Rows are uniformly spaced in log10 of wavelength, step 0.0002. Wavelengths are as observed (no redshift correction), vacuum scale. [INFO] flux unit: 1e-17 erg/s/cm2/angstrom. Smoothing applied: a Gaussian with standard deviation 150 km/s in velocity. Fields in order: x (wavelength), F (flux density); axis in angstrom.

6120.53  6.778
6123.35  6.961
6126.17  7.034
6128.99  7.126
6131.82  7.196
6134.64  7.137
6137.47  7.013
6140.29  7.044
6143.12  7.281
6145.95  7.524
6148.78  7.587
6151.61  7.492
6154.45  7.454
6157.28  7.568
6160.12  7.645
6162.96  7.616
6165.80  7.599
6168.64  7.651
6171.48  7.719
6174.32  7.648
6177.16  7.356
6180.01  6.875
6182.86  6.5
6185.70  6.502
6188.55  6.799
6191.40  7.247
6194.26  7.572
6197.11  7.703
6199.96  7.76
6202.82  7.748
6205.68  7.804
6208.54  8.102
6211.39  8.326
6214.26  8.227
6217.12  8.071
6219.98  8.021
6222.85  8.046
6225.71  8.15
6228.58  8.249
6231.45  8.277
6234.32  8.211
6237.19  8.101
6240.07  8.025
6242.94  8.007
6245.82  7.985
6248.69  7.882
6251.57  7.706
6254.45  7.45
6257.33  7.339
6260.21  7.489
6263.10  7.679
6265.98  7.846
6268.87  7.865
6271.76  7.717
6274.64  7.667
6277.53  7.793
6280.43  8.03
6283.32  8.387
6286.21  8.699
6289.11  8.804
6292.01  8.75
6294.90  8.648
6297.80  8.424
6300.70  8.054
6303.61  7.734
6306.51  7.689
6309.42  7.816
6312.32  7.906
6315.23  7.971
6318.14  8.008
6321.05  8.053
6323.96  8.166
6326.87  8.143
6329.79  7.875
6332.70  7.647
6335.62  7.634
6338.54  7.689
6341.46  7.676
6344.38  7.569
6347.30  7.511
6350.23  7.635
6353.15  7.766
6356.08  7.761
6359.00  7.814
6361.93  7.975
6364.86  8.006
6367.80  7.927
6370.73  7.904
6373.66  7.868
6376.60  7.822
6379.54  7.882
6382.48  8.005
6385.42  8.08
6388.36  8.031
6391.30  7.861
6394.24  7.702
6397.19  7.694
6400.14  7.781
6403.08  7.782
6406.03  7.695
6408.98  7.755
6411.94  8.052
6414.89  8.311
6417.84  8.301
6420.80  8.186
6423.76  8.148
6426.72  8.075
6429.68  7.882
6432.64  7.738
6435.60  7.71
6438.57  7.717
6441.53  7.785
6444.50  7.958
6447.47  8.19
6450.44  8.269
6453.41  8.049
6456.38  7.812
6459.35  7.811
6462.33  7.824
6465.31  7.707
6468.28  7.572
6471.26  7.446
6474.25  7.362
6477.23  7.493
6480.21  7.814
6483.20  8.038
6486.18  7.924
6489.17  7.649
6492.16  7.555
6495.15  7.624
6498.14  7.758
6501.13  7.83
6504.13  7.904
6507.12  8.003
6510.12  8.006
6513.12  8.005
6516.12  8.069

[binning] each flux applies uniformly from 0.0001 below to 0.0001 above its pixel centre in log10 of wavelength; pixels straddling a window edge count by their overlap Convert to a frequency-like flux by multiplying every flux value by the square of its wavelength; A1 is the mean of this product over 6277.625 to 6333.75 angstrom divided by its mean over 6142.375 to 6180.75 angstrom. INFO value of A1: 1.13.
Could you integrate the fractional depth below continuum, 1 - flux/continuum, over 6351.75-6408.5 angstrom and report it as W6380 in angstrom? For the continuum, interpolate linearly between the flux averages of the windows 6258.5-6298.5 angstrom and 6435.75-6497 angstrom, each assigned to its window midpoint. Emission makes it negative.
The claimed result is 0.5 angstrom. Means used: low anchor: 8.12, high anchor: 7.78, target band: 7.86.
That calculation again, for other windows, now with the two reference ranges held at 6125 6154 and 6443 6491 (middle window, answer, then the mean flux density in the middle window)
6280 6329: -4.3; 8.19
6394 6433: -1.2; 7.95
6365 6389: -0.9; 7.94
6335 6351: 0.0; 7.62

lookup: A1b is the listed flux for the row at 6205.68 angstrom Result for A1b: 7.804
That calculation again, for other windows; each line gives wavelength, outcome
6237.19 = 8.101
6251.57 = 7.706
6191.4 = 7.247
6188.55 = 6.799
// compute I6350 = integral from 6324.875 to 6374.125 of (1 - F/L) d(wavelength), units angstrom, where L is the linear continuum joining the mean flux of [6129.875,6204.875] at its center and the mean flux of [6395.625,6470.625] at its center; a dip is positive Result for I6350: -0.4 angstrom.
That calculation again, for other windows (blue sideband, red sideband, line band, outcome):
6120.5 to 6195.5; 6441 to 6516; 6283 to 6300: -2.5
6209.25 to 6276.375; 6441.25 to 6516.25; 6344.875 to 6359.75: 0.4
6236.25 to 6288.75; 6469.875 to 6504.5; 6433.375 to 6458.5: -0.6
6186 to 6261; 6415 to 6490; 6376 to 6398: -0.1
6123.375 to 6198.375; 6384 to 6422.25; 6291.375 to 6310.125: -1.2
